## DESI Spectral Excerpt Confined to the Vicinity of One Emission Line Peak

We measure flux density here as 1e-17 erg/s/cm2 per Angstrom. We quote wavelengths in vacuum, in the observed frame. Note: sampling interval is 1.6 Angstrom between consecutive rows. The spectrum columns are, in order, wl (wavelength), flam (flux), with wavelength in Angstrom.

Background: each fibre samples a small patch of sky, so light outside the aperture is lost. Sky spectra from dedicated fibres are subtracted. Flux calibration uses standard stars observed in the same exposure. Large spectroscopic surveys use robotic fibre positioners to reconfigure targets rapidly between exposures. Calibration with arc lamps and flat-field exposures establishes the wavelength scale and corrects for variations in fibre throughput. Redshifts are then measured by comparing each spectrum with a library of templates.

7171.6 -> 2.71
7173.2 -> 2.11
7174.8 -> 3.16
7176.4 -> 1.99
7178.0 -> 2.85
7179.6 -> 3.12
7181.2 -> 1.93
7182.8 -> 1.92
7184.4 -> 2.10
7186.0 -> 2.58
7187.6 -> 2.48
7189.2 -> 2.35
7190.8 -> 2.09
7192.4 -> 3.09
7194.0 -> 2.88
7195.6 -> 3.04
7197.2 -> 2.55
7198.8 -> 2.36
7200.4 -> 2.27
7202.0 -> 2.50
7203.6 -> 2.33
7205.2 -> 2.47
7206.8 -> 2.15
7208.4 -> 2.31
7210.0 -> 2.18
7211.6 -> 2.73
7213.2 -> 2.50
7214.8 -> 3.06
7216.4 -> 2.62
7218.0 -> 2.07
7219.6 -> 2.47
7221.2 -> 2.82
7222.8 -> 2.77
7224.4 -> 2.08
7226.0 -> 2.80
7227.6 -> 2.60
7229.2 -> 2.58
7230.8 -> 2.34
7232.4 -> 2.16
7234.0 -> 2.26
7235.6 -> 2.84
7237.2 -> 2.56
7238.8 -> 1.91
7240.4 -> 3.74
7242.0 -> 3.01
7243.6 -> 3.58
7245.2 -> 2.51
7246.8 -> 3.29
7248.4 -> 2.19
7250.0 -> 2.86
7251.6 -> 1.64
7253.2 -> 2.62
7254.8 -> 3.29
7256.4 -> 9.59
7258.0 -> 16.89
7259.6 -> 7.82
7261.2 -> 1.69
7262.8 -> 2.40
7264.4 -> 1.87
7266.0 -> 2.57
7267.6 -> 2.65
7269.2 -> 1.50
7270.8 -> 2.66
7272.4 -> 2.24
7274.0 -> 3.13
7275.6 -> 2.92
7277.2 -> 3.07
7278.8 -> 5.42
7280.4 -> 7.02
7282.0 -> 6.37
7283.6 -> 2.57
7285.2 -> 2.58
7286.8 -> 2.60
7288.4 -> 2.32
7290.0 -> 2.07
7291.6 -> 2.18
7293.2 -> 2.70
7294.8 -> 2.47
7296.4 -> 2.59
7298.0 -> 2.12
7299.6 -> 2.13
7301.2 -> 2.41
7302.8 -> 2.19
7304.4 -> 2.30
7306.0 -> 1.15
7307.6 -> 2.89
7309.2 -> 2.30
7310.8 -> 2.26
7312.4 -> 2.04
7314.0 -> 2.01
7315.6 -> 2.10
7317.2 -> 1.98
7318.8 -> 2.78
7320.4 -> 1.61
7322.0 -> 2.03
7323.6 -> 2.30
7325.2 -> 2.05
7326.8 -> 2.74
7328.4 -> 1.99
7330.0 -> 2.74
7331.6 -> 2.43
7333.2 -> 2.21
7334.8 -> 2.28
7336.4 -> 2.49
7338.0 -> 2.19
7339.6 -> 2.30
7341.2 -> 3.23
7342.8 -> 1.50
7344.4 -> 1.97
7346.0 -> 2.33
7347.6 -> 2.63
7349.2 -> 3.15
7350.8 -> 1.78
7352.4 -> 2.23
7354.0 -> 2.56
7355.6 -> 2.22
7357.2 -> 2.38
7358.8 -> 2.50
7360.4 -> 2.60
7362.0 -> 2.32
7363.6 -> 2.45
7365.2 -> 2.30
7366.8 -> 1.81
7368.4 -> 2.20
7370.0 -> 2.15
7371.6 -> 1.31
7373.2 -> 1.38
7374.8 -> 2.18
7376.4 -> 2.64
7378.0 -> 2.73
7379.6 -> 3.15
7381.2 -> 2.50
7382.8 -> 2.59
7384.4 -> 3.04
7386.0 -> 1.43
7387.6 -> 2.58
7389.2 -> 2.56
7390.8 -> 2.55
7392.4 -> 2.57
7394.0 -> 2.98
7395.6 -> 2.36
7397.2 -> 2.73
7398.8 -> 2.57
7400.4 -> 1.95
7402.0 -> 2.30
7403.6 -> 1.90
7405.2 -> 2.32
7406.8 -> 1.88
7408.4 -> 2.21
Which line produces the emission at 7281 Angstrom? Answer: [N II] 6583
